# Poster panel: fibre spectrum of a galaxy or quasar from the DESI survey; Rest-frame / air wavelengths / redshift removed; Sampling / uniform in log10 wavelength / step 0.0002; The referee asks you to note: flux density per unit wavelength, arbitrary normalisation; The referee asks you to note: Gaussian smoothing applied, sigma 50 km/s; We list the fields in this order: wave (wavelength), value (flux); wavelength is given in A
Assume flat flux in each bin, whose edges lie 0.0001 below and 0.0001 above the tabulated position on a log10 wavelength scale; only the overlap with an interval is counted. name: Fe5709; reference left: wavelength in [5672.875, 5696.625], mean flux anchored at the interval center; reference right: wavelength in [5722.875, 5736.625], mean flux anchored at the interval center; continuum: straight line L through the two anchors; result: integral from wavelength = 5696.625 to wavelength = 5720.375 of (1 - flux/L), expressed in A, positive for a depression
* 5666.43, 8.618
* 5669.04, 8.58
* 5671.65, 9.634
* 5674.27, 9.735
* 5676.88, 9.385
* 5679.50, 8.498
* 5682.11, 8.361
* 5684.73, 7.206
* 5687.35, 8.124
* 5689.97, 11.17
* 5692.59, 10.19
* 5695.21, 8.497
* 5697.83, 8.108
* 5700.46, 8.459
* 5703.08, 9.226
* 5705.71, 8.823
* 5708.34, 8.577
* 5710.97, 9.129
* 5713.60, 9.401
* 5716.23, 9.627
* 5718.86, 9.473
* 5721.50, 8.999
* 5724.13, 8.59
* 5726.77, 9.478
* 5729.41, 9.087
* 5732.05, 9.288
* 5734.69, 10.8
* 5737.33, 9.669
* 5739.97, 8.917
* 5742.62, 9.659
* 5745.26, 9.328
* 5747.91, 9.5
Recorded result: 0.7 A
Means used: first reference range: 9.02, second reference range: 9.46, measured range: 8.98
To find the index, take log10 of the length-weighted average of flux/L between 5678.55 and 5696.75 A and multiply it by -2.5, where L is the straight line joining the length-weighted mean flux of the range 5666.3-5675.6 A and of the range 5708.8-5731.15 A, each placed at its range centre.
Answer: 0.04 mag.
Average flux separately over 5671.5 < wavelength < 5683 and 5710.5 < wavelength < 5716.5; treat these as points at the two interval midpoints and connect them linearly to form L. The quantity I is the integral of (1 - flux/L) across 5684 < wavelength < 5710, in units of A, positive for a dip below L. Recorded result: 1.1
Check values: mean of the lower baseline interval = 9.1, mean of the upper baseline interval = 9.38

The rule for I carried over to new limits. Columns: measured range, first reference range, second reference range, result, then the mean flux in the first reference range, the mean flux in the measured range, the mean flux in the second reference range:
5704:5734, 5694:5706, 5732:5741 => 0.1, 8.61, 9.17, 9.75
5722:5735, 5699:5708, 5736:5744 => -0.1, 8.79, 9.32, 9.42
